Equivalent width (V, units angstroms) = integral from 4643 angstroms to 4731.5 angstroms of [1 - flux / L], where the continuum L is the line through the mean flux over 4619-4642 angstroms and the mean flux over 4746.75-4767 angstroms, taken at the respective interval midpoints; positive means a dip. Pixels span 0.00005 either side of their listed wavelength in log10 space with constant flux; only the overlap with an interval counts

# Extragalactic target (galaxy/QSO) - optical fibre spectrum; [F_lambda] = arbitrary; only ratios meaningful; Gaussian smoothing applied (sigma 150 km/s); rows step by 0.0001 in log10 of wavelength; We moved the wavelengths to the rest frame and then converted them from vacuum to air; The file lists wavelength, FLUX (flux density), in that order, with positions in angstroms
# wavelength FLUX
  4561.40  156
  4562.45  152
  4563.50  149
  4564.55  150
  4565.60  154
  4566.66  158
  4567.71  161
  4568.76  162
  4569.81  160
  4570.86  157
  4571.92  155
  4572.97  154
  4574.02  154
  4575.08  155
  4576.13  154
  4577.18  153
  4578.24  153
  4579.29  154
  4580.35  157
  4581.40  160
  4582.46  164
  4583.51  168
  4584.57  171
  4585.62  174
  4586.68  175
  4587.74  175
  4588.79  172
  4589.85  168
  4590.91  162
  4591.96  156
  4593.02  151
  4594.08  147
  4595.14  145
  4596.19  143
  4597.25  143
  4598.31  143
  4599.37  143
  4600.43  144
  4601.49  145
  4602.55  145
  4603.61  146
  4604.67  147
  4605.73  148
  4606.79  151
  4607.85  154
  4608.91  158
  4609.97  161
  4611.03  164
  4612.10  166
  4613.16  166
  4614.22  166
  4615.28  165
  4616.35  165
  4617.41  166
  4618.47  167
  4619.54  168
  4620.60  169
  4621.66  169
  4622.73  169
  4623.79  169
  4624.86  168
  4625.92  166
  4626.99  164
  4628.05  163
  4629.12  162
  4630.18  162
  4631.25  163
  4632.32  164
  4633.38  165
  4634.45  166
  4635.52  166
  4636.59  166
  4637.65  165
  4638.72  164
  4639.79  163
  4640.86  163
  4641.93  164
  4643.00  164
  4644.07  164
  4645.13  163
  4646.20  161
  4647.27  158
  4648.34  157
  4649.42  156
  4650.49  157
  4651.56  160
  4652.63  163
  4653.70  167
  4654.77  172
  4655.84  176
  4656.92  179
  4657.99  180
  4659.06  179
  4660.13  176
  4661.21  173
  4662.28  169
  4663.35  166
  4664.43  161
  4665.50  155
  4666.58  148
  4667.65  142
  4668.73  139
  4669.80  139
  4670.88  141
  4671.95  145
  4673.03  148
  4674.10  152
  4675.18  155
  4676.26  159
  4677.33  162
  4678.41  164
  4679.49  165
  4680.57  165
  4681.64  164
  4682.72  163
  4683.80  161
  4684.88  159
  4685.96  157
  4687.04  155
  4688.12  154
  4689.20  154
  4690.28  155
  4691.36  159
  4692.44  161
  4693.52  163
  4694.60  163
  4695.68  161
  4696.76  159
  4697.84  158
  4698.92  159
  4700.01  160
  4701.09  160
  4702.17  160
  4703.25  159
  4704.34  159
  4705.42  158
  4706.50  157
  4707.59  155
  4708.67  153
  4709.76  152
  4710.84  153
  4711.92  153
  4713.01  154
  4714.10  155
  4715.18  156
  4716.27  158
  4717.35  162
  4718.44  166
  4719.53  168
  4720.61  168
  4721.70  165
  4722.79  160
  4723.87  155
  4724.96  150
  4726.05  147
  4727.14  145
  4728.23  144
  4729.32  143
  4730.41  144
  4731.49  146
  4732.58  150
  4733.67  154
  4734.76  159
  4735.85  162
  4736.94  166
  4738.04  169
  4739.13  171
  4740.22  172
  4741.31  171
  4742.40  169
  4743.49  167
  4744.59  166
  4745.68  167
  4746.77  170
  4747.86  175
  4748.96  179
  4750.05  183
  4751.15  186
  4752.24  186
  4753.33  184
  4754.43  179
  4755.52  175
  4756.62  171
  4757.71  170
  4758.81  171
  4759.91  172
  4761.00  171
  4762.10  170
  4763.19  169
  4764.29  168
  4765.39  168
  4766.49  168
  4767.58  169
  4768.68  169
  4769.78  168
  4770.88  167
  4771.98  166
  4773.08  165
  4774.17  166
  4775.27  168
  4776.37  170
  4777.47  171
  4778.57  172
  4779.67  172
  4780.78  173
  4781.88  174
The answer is 5.7 angstroms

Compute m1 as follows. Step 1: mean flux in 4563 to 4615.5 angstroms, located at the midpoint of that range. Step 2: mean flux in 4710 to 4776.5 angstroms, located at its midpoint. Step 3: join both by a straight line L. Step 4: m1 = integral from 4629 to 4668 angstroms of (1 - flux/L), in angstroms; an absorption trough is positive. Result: -1.2 angstroms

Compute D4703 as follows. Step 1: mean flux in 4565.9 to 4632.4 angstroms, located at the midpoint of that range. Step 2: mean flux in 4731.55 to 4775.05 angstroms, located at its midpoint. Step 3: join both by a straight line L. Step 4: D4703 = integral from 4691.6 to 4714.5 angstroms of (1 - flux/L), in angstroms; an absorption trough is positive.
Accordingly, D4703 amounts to 1.2 angstroms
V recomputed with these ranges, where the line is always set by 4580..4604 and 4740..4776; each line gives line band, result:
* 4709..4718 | 0.7 angstroms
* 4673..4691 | 0.7 angstroms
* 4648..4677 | 0.5 angstroms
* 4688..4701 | 0.5 angstroms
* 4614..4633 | -0.8 angstroms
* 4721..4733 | 1.3 angstroms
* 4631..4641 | -0.3 angstroms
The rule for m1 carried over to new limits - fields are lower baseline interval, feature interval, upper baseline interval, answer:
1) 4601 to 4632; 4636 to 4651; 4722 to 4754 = 0.0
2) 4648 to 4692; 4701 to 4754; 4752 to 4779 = 1.6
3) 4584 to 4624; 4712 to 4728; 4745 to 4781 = 1.0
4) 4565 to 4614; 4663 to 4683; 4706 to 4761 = 0.8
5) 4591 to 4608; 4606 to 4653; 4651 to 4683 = -3.1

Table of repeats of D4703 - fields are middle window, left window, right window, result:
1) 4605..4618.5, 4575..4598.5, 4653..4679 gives -0.14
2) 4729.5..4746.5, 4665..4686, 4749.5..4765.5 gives 0.82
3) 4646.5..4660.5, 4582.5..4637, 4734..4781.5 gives -0.34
